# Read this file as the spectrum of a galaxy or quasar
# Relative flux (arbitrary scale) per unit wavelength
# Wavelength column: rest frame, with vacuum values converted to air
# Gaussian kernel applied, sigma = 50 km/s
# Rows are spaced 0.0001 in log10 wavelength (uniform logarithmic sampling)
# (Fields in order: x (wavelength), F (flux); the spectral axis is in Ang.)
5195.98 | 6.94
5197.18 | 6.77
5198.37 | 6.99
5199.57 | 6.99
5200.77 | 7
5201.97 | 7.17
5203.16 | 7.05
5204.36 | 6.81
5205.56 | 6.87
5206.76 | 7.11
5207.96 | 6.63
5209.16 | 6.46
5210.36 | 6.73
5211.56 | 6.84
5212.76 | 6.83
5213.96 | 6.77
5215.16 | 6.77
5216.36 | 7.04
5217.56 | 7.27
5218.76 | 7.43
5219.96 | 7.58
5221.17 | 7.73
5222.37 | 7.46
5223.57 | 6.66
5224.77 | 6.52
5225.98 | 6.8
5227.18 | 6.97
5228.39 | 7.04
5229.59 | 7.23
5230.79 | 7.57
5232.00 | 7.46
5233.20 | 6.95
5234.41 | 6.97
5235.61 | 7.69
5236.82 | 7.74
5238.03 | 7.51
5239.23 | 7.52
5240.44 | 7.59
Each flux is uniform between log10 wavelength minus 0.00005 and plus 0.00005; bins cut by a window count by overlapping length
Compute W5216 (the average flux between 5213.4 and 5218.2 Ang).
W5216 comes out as 6.97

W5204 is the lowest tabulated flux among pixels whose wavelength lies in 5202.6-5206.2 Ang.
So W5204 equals 6.81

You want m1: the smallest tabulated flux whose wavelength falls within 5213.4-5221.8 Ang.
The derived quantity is 6.77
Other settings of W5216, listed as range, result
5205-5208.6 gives 6.86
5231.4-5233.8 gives 7.22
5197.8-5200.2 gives 6.97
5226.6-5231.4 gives 7.2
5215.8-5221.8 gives 7.41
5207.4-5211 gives 6.61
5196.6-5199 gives 6.89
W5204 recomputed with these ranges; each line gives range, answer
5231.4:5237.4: 6.95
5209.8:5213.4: 6.73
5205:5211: 6.46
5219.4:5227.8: 6.52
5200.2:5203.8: 7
